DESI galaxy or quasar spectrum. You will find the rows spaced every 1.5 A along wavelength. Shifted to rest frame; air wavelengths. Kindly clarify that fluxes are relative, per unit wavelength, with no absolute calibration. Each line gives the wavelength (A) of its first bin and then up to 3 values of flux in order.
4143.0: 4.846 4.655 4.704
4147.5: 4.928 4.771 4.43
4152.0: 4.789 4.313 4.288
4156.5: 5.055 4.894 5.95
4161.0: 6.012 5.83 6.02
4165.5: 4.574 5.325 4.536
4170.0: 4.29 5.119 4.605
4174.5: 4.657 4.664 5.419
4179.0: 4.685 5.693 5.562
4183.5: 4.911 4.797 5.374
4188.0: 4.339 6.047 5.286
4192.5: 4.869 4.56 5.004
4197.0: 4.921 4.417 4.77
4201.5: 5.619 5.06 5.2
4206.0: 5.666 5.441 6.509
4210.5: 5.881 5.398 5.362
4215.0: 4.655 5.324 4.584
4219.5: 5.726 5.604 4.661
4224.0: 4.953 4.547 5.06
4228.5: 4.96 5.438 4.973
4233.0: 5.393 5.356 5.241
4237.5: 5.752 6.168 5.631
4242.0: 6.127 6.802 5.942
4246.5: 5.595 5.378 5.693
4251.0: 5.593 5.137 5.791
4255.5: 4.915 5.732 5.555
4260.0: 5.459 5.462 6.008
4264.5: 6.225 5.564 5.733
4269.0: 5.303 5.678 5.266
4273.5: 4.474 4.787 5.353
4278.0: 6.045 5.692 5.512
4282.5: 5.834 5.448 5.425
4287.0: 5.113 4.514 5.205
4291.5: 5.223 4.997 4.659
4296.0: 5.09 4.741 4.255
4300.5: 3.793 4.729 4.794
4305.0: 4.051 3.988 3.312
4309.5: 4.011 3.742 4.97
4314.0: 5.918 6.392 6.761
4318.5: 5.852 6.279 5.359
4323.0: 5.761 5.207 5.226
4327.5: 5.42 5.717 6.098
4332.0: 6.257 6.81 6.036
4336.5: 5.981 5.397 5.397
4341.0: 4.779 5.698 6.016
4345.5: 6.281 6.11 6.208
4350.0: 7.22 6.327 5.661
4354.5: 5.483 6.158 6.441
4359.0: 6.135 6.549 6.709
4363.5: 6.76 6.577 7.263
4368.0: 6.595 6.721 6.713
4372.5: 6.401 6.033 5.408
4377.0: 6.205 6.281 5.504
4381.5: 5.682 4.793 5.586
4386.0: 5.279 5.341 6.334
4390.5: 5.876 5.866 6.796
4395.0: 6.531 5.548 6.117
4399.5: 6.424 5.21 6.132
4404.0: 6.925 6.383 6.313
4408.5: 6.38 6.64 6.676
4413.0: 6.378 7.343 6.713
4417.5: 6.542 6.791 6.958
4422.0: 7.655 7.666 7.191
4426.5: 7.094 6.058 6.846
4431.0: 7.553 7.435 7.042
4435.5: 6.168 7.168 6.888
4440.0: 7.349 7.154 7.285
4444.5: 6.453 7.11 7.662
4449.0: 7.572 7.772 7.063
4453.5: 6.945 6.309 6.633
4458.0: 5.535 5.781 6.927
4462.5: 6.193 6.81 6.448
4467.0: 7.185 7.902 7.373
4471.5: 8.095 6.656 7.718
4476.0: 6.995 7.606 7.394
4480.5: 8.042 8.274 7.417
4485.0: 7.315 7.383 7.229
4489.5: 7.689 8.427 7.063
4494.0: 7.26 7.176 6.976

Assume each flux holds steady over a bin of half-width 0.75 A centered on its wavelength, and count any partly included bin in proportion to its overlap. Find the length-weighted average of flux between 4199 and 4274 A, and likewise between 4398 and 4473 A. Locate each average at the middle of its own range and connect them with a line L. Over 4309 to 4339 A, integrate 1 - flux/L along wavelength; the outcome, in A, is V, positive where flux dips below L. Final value 2.0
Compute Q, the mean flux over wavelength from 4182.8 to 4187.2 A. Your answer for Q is 5.02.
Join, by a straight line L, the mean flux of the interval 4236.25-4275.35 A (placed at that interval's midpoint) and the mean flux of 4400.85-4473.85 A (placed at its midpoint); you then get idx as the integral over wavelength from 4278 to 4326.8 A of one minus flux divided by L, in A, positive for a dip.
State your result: 7.09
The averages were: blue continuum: 5.61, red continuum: 6.88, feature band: 5.07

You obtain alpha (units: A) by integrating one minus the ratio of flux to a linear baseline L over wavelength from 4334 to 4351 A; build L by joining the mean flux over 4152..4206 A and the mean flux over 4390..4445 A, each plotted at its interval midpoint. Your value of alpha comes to 0.7 A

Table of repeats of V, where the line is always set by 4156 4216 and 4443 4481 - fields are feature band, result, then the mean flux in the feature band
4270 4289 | 1.58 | 5.32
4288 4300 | 2.21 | 4.82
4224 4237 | 0.84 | 5.12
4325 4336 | 0.42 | 5.92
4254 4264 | 0.20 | 5.56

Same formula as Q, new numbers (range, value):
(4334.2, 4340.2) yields 5.71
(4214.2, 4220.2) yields 5.07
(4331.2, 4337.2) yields 6.27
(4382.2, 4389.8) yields 5.47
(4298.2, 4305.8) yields 4.32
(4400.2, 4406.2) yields 6.16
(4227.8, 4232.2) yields 5.13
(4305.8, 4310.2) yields 3.77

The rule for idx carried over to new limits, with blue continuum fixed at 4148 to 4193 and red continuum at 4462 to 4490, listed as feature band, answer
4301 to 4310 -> 2.85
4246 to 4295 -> 3.26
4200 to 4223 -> -0.08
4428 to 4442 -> 0.08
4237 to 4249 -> -0.72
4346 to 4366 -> 0.32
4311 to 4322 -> 0.63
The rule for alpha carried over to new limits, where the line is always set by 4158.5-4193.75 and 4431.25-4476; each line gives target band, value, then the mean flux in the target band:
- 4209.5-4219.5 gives 0.23 A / 5.27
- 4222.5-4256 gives 0.64 A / 5.46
